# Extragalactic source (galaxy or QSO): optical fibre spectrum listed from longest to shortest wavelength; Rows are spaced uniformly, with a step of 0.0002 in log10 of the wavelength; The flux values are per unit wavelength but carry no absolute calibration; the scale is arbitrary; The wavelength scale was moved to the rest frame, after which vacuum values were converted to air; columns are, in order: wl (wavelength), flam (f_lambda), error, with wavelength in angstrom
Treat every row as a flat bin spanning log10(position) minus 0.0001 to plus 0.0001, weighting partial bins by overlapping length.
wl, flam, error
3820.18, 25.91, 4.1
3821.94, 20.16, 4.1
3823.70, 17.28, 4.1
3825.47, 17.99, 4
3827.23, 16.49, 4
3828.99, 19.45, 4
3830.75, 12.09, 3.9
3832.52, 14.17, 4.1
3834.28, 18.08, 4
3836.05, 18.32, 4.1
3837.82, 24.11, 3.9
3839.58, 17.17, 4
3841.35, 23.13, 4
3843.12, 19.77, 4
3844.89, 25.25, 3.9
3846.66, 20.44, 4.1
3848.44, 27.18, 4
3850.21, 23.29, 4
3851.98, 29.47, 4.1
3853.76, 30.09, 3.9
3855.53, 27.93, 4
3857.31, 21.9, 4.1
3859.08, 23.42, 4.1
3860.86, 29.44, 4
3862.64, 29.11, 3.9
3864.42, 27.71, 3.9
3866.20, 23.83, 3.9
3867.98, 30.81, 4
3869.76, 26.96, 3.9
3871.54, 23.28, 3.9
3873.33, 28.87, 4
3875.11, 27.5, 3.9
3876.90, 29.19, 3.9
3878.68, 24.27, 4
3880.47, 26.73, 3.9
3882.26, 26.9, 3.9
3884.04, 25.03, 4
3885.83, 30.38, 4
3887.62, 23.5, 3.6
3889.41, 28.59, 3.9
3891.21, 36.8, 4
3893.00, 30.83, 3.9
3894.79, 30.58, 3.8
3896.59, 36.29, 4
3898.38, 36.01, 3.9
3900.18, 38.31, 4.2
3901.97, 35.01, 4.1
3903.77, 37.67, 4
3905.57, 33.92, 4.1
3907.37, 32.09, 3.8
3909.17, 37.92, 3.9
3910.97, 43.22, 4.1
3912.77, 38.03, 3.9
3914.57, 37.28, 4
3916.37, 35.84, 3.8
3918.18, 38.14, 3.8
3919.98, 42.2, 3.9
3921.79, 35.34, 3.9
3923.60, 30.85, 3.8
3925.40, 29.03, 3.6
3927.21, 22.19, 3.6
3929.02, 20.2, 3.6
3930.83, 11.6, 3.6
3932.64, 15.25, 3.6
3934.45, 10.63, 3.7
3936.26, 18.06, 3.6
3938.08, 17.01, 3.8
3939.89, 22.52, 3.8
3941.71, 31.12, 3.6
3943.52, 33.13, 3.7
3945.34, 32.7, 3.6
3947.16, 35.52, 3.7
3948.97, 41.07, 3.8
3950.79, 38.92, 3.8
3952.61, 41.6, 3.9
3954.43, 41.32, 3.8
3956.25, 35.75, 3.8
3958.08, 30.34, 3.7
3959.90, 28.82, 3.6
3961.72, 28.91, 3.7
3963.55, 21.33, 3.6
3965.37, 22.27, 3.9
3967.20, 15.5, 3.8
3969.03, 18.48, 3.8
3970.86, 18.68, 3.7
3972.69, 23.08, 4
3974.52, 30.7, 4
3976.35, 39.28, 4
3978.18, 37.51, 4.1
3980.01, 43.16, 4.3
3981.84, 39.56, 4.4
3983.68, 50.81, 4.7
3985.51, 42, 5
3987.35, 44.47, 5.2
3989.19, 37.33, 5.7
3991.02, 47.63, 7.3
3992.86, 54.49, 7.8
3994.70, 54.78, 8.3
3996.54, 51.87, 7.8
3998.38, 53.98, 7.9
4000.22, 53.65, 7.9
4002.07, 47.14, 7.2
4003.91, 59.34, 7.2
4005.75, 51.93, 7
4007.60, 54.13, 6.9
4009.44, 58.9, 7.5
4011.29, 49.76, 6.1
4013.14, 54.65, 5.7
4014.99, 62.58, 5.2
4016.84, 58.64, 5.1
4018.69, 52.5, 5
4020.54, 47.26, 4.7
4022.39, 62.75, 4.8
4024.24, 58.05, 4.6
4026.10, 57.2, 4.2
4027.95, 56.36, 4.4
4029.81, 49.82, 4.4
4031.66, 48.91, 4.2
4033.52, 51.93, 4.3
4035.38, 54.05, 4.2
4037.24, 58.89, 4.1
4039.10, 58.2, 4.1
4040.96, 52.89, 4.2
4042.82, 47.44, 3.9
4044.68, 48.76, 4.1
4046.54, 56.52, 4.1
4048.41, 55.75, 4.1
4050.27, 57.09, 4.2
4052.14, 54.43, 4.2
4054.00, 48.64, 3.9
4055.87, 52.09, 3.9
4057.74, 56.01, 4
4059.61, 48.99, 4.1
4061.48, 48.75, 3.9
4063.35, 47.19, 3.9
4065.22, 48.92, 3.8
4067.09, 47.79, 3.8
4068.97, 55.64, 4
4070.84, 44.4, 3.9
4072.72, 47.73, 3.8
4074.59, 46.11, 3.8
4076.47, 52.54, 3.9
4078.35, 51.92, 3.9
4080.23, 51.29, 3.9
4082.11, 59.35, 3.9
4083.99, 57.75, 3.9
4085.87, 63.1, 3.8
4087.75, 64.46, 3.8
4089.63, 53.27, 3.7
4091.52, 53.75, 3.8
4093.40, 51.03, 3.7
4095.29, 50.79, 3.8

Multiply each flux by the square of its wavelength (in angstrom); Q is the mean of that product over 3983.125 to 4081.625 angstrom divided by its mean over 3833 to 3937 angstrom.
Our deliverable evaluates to 2.01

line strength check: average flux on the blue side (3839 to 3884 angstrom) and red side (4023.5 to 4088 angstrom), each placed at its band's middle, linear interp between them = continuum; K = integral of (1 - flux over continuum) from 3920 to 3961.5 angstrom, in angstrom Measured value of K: 9.4 angstrom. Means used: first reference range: 25.8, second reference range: 53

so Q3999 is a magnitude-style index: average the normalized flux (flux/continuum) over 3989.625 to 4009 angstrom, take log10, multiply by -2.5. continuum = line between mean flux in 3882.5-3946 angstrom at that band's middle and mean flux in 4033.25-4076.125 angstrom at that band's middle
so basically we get -0.22 mag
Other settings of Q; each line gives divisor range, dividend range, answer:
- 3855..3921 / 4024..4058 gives 1.85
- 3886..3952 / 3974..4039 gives 1.72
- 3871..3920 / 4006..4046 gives 1.78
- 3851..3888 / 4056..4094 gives 2.16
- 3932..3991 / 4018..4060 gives 1.79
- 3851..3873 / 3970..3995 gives 1.57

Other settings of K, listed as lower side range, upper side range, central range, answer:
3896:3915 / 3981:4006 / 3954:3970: 6.5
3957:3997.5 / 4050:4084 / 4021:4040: -4.5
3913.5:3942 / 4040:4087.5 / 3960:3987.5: 3.1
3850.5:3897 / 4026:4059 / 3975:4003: -0.5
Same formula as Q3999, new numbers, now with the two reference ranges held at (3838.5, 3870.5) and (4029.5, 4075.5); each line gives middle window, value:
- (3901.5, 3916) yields -0.137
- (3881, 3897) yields 0.013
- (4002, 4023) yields -0.192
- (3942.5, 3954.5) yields 0.010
